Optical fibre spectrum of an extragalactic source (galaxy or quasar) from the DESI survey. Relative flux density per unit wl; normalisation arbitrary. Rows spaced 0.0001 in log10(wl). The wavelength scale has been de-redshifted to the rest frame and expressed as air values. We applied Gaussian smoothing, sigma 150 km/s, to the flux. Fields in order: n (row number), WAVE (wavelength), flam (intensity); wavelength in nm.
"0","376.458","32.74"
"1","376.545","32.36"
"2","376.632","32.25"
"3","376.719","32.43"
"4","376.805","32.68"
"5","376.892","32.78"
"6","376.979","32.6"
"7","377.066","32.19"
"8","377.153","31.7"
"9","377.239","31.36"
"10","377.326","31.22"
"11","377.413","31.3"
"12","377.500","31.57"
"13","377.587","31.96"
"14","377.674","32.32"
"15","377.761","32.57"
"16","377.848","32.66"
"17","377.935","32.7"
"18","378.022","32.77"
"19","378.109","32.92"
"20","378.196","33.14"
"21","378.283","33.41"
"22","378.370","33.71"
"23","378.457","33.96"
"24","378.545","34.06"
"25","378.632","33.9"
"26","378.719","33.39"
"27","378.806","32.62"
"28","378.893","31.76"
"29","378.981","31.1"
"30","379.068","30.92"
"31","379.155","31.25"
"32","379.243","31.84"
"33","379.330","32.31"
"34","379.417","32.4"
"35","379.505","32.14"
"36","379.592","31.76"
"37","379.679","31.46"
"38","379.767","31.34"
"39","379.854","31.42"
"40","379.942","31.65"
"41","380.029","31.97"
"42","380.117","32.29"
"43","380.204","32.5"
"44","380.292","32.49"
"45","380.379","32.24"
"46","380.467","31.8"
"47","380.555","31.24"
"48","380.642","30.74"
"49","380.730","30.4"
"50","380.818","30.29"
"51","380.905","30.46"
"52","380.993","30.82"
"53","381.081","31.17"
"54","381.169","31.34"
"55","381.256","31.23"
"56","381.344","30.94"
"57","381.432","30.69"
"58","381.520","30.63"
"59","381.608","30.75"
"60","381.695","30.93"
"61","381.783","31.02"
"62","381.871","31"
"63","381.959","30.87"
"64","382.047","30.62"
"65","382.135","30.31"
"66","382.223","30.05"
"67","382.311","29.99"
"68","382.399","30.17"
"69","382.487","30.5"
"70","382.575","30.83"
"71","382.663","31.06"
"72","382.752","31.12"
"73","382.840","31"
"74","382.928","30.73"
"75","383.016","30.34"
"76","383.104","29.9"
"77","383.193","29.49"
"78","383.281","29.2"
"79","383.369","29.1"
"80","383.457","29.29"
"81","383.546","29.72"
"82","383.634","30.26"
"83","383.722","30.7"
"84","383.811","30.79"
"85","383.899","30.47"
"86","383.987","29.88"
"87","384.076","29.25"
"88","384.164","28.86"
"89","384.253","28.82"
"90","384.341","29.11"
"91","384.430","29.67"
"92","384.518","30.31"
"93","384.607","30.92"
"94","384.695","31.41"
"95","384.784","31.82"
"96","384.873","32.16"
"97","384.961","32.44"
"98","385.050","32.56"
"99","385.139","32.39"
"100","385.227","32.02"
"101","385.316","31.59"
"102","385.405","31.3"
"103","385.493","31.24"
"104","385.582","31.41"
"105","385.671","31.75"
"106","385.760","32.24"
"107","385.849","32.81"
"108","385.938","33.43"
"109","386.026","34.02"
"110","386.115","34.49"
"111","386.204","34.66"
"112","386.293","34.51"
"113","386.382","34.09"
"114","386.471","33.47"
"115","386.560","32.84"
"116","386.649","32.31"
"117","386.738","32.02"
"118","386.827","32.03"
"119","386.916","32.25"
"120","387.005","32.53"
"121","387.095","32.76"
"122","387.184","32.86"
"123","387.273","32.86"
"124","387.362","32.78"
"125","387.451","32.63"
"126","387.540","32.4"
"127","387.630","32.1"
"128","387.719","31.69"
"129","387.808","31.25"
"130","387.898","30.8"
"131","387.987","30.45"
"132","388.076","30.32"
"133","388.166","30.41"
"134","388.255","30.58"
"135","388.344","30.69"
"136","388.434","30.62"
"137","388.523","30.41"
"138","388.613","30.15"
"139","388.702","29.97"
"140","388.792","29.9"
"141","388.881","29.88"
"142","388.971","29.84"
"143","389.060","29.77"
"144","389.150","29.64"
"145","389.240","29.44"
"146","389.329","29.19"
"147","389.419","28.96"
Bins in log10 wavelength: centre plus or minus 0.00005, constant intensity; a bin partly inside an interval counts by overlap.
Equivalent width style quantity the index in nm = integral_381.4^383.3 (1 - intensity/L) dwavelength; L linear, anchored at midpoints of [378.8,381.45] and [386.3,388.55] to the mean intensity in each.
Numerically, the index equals 0.07 nm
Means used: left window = 31.5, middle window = 30.5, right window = 31.9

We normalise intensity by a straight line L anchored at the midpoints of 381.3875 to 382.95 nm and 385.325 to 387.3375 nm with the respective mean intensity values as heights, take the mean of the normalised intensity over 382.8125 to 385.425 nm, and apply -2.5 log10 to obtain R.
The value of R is 0.04 mag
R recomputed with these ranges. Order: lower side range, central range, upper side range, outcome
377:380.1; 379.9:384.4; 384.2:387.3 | 0.06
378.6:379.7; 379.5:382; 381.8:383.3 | 0.00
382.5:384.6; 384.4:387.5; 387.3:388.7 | -0.06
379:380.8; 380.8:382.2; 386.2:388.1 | 0.04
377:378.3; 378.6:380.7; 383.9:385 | -0.01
